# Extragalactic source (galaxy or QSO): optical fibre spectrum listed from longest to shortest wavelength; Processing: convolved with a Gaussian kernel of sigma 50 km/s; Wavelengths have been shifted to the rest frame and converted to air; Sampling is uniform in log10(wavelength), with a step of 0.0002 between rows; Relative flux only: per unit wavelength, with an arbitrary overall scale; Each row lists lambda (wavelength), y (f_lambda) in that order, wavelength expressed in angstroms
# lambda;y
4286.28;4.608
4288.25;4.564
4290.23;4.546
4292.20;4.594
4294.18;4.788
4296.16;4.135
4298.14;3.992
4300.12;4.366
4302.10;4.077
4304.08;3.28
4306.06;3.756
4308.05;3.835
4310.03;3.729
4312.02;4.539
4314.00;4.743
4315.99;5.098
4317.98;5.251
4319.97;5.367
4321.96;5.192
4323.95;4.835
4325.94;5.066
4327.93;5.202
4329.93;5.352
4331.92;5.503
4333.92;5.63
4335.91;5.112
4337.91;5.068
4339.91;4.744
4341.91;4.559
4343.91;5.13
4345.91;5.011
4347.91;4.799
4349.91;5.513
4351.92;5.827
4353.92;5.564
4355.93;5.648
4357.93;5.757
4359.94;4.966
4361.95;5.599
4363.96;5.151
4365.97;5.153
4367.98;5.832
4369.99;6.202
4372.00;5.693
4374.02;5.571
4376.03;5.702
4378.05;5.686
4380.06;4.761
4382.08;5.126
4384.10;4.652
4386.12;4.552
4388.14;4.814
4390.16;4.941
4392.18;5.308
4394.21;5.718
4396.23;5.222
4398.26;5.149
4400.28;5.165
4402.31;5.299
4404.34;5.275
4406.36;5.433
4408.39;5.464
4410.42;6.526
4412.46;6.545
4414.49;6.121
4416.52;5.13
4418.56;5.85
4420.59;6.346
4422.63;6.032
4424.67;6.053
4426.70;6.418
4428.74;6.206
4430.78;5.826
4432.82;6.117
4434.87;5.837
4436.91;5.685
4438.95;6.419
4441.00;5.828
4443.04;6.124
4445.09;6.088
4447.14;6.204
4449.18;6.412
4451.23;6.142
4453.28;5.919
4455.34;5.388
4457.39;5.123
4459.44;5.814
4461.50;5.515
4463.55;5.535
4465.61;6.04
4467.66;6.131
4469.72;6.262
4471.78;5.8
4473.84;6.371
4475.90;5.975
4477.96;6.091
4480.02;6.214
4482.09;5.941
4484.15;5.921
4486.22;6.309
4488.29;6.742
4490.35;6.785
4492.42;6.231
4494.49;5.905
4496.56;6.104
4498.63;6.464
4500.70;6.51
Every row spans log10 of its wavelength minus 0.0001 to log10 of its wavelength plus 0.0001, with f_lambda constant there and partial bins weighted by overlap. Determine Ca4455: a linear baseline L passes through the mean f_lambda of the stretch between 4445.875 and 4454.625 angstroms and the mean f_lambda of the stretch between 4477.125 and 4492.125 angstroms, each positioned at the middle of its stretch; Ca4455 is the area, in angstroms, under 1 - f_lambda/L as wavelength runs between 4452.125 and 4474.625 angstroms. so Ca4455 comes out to 1.42 angstroms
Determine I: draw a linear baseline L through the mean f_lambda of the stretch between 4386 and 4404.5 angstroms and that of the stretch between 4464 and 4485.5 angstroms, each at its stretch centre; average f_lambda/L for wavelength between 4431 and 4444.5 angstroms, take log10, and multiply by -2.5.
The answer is -0.065 mag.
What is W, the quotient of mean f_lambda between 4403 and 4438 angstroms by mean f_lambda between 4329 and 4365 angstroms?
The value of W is 1.12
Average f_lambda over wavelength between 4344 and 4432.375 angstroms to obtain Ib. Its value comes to 5.53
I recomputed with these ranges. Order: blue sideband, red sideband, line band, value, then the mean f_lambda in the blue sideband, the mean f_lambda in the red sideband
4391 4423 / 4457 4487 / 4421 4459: -0.04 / 5.65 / 5.95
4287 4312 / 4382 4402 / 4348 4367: -0.15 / 4.16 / 5.07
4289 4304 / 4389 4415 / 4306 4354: -0.07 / 4.29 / 5.54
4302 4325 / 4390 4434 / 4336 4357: -0.06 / 4.49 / 5.75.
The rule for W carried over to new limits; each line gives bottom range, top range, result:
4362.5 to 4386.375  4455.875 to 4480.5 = 1.10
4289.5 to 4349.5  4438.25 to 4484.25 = 1.26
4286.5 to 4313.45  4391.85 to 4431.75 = 1.37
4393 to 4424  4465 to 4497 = 1.09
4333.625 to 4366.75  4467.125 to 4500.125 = 1.18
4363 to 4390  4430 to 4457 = 1.13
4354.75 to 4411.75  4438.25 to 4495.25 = 1.12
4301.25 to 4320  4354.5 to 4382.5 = 1.27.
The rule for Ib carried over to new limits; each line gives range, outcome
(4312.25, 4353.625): 5.15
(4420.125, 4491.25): 6.04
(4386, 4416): 5.46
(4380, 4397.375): 5.02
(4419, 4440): 6.09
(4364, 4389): 5.31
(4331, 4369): 5.29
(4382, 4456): 5.72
